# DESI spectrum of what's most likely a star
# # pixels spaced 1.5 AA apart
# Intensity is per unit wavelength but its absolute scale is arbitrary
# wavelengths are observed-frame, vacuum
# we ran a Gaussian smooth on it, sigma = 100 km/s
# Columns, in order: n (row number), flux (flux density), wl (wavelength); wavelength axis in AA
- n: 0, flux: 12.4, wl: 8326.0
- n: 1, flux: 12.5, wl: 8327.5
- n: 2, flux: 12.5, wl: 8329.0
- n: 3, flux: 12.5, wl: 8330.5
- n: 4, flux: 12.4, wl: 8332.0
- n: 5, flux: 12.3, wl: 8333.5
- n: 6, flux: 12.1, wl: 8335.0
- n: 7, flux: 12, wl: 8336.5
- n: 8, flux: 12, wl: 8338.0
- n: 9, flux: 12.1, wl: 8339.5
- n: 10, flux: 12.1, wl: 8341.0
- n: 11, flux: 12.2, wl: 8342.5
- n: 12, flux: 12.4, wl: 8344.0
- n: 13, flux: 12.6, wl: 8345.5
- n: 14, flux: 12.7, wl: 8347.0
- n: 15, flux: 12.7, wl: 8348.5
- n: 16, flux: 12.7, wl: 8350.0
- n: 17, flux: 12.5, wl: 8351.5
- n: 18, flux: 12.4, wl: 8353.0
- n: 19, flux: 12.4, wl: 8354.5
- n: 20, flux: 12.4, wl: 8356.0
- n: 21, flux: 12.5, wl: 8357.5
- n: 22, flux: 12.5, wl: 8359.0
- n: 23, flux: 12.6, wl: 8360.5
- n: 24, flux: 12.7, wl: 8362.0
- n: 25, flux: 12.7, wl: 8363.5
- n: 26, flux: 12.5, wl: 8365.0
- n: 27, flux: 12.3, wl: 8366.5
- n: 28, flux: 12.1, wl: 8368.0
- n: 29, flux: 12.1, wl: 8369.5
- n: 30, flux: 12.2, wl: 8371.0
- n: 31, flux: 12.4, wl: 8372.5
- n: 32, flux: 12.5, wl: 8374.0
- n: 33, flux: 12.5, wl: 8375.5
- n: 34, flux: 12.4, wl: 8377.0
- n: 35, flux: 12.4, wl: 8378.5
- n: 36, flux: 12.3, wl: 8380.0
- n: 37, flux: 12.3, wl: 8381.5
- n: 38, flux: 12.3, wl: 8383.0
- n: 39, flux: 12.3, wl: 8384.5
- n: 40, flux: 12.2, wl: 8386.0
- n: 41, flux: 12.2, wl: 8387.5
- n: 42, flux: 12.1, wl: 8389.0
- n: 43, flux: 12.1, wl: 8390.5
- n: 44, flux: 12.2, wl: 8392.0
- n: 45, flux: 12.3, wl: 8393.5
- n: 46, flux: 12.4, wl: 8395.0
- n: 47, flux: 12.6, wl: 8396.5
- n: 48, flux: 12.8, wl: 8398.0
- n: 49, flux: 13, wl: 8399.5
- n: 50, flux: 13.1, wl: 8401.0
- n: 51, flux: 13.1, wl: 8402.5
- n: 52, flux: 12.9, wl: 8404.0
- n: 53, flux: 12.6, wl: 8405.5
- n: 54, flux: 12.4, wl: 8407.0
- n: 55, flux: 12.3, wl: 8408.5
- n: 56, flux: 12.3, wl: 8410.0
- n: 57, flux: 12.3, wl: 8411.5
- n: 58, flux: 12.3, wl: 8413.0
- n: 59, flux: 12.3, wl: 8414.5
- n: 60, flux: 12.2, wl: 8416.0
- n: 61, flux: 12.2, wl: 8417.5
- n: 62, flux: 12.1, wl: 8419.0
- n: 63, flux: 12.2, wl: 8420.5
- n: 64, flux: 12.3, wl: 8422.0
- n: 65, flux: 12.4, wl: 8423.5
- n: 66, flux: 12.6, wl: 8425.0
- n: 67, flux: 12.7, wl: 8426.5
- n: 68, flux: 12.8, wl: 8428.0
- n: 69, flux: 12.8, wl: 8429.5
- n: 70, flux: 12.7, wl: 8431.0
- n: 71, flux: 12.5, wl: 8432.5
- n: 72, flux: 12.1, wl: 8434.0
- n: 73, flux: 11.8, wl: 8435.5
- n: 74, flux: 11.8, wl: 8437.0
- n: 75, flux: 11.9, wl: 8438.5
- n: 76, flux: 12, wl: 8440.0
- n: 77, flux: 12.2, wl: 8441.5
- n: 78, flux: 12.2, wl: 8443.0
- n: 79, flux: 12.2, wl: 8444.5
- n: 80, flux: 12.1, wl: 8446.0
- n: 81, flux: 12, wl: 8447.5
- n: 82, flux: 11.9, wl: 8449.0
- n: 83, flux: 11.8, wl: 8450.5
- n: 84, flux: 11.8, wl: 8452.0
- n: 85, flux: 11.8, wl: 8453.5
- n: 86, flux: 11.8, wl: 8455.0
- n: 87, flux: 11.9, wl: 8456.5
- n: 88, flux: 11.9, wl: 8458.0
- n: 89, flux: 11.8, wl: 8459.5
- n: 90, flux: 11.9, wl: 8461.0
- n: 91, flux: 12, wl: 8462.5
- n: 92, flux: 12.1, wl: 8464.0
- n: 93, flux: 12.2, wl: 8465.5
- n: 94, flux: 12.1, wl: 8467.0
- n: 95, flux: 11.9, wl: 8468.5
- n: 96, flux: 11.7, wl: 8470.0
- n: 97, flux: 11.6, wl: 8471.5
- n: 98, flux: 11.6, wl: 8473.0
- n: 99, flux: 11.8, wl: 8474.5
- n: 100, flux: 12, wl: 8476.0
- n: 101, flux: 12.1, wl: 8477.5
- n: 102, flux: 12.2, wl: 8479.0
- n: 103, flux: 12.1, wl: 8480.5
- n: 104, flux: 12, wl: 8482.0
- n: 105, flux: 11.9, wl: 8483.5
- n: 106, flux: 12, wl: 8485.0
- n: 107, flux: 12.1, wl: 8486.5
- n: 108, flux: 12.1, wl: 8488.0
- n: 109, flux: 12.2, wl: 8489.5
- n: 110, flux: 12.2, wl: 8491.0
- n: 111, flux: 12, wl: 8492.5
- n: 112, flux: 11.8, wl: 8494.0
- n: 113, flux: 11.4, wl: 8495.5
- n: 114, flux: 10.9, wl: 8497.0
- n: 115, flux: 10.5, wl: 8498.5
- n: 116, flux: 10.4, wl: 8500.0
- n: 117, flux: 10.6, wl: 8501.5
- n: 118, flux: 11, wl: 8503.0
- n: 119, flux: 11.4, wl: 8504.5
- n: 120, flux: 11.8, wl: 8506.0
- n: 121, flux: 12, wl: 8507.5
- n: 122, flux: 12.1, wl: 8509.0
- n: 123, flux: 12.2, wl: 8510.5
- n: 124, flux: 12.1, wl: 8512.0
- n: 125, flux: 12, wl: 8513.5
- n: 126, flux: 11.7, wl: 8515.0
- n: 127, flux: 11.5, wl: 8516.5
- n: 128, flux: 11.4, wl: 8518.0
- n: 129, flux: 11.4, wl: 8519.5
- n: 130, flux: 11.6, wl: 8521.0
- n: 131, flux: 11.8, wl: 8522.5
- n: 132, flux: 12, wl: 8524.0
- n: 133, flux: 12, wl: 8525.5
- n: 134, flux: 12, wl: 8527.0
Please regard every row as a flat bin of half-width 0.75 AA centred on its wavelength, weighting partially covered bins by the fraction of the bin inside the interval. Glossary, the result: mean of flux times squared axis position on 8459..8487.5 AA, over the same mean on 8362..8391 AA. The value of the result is 0.99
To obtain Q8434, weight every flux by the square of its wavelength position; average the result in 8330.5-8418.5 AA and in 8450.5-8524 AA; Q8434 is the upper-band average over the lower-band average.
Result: 1.0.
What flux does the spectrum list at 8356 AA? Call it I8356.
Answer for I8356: 12.4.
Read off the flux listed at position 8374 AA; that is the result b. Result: 12.5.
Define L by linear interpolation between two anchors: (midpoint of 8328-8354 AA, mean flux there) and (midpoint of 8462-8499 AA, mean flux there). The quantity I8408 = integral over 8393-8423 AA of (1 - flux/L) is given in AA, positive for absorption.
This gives -0.89 AA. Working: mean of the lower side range 12.4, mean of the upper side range 11.9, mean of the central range 12.5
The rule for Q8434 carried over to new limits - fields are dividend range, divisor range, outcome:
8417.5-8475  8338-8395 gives 1.00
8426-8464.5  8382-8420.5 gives 0.98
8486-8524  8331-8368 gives 0.97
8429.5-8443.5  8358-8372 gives 1.00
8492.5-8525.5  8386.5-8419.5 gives 0.95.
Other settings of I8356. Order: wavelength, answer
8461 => 11.9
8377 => 12.4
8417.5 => 12.2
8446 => 12.1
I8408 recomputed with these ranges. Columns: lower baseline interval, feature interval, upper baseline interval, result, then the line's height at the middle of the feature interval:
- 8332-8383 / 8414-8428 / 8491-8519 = -0.4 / 12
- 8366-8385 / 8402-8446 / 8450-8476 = -1.0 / 12.1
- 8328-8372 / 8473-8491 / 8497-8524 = -0.6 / 11.7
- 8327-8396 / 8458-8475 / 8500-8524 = -0.1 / 11.8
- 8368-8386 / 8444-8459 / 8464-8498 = 0.1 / 12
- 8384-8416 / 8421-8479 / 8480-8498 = 0.3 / 12.1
